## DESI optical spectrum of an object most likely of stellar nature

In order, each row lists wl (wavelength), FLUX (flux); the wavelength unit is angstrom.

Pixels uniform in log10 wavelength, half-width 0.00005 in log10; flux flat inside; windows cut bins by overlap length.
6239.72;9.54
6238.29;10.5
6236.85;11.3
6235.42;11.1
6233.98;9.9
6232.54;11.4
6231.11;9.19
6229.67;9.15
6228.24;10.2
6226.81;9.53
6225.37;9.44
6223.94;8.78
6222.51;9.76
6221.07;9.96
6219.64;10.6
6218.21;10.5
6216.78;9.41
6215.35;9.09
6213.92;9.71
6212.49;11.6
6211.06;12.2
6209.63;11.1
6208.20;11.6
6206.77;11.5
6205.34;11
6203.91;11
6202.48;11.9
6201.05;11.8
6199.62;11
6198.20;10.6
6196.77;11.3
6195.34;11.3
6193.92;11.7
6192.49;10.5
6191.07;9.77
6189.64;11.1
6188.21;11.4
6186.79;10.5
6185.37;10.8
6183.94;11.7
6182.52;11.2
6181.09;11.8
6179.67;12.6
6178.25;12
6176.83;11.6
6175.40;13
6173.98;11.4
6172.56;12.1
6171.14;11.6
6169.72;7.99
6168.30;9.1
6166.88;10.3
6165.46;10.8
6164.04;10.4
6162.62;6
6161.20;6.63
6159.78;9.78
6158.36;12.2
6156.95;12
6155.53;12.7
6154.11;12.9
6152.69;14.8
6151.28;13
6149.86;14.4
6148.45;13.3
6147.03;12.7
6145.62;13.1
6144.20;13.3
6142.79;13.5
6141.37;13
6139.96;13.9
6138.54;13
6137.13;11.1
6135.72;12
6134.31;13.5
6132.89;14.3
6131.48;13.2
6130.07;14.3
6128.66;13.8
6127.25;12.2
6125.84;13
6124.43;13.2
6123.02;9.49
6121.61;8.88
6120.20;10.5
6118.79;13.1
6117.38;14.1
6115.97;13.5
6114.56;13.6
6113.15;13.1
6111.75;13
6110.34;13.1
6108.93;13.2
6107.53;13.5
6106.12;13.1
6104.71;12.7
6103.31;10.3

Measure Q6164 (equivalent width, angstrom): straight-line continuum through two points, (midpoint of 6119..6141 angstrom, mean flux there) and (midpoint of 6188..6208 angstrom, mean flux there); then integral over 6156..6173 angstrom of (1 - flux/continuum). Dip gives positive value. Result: 2.7 angstrom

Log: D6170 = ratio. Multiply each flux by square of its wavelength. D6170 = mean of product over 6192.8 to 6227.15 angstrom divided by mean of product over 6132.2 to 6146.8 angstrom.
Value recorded 0.8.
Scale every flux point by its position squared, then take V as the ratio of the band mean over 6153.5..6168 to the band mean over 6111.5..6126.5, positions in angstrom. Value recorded 0.9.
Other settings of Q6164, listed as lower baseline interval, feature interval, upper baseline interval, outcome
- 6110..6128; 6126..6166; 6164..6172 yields -4.5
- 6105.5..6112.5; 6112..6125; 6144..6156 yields 1.0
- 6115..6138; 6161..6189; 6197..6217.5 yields 2.1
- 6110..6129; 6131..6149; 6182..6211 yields -1.4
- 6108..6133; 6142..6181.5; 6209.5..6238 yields 0.4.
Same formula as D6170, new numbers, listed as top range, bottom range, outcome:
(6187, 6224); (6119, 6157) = 0.86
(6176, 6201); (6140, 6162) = 0.91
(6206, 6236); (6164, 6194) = 0.94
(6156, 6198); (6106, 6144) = 0.86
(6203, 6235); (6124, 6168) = 0.86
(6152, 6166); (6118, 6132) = 0.90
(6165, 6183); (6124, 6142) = 0.87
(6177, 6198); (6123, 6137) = 0.88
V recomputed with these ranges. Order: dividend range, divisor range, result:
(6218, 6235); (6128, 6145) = 0.77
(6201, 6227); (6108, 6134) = 0.85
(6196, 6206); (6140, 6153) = 0.85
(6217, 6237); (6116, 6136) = 0.82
